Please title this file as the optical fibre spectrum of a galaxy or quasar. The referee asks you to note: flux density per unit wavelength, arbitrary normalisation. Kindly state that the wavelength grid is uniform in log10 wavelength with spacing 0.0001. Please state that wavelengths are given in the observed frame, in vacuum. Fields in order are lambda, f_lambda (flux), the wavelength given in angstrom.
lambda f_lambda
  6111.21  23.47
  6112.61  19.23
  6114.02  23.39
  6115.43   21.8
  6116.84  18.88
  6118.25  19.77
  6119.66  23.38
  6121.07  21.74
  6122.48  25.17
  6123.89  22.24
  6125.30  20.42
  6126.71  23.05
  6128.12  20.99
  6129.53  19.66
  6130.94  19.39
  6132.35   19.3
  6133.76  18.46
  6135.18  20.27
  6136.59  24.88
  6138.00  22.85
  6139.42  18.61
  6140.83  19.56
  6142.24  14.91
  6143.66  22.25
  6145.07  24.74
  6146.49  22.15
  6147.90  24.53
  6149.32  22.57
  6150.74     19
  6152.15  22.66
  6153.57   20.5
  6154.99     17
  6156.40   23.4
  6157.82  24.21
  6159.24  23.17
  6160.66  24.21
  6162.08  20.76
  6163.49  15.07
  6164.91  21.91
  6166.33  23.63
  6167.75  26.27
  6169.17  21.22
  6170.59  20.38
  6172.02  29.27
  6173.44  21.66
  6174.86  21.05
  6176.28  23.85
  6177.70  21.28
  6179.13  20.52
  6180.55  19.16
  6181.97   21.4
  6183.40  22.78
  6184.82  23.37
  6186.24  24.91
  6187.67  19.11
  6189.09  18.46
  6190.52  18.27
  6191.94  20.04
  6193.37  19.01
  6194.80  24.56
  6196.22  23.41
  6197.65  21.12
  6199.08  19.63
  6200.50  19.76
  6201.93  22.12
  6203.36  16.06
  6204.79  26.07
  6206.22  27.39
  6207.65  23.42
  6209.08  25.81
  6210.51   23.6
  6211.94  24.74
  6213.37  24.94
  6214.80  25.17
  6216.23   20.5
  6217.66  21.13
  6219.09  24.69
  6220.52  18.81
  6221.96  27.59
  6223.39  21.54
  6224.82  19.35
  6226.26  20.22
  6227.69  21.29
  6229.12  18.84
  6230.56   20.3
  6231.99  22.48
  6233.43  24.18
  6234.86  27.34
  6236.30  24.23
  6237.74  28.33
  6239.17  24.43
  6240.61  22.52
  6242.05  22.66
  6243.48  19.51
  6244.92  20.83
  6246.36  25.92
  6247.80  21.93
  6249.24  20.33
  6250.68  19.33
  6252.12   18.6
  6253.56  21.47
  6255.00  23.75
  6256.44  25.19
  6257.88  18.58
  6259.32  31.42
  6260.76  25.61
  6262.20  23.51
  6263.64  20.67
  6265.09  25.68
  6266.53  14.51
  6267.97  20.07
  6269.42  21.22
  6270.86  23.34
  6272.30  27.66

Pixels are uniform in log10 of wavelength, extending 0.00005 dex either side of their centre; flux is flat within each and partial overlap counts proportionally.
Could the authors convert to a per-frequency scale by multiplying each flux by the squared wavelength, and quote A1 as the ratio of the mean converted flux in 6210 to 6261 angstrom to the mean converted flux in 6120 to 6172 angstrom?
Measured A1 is 1.1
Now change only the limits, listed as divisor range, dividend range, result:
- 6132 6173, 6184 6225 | 1.05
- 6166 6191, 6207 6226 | 1.06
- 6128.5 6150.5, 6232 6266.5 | 1.15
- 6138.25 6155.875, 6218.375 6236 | 1.10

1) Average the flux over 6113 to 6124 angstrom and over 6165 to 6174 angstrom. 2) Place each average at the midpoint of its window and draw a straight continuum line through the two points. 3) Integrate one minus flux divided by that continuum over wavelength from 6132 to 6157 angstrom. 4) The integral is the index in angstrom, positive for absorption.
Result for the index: 2.0 angstrom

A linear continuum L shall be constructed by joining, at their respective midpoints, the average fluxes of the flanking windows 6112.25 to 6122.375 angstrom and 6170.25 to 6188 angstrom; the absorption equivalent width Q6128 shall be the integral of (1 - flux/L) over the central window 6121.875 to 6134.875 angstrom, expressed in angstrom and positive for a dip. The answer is 0.4 angstrom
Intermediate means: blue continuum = 21.5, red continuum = 22.3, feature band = 20.9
